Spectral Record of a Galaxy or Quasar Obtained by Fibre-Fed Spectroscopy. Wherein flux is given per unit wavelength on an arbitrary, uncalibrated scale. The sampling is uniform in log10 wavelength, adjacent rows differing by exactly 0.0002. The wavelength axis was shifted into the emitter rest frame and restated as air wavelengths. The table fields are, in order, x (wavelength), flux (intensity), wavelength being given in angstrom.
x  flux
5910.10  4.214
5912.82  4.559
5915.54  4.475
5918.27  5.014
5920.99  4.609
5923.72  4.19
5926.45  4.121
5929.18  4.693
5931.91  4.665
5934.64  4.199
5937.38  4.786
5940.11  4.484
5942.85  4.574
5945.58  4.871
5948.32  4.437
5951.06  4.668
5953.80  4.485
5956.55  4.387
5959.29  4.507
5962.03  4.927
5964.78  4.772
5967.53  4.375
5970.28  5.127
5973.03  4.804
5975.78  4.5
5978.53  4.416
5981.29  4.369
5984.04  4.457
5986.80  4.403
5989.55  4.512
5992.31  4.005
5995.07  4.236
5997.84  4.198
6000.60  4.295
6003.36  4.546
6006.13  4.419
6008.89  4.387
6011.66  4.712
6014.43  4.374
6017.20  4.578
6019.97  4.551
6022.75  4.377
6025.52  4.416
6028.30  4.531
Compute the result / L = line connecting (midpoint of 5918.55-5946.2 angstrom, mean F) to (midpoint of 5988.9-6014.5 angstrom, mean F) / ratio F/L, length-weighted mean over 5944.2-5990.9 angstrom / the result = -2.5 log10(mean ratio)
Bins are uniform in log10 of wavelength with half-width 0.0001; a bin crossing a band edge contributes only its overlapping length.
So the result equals -0.03 mag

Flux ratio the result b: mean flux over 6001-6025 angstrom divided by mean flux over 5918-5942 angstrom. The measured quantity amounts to 0.99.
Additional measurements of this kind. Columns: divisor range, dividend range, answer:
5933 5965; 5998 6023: 0.97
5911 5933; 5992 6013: 0.96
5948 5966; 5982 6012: 0.95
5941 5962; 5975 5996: 0.95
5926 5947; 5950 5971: 1.02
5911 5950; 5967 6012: 0.98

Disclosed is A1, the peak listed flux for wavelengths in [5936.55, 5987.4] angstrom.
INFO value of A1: 5.127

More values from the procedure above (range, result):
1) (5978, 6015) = 4.712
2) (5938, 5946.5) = 4.871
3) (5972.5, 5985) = 4.804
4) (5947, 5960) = 4.668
